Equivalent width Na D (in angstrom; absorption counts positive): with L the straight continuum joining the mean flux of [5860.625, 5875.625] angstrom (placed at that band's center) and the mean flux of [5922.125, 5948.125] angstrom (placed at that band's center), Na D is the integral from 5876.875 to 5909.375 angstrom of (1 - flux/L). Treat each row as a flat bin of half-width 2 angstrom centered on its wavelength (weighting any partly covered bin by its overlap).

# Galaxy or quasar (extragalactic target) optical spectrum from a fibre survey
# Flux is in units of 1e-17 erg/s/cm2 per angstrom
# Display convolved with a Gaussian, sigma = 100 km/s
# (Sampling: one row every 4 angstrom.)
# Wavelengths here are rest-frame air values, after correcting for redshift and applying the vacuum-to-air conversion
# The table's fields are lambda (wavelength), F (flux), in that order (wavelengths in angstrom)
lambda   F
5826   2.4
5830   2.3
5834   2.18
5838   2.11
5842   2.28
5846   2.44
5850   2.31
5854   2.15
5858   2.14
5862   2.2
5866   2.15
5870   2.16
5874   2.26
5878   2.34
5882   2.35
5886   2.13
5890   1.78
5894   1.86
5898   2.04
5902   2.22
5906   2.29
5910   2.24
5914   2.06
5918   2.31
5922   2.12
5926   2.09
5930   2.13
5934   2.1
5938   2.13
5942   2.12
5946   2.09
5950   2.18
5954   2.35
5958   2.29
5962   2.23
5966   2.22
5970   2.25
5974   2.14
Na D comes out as 0.5 angstrom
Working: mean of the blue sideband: 2.19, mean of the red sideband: 2.11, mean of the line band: 2.13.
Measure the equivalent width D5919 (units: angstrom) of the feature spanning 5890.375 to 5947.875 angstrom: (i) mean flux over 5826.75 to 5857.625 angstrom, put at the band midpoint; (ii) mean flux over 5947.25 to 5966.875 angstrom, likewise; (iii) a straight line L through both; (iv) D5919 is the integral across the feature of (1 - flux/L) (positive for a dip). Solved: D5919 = 3.4 angstrom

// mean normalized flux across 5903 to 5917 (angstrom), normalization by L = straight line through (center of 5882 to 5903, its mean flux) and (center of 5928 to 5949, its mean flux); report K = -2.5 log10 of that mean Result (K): -0.07 mag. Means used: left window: 2.03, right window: 2.12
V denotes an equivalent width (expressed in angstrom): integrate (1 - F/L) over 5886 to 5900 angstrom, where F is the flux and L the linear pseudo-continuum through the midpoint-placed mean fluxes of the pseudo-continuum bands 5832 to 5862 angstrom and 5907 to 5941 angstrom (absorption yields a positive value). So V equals 1.6 angstrom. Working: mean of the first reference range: 2.23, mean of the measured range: 1.93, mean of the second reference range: 2.15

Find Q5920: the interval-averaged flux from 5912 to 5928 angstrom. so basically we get 2.15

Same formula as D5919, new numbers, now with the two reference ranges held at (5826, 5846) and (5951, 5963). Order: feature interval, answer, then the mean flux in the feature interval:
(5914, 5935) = 1.2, 2.14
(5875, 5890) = 0.4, 2.21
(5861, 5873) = 0.5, 2.18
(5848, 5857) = 0.2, 2.22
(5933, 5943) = 0.7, 2.12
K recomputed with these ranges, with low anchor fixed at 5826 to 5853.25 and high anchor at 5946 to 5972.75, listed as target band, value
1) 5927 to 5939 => 0.06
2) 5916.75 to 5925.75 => 0.03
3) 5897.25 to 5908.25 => 0.03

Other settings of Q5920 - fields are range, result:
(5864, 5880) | 2.23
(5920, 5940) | 2.11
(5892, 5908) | 2.1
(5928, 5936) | 2.12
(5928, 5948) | 2.11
